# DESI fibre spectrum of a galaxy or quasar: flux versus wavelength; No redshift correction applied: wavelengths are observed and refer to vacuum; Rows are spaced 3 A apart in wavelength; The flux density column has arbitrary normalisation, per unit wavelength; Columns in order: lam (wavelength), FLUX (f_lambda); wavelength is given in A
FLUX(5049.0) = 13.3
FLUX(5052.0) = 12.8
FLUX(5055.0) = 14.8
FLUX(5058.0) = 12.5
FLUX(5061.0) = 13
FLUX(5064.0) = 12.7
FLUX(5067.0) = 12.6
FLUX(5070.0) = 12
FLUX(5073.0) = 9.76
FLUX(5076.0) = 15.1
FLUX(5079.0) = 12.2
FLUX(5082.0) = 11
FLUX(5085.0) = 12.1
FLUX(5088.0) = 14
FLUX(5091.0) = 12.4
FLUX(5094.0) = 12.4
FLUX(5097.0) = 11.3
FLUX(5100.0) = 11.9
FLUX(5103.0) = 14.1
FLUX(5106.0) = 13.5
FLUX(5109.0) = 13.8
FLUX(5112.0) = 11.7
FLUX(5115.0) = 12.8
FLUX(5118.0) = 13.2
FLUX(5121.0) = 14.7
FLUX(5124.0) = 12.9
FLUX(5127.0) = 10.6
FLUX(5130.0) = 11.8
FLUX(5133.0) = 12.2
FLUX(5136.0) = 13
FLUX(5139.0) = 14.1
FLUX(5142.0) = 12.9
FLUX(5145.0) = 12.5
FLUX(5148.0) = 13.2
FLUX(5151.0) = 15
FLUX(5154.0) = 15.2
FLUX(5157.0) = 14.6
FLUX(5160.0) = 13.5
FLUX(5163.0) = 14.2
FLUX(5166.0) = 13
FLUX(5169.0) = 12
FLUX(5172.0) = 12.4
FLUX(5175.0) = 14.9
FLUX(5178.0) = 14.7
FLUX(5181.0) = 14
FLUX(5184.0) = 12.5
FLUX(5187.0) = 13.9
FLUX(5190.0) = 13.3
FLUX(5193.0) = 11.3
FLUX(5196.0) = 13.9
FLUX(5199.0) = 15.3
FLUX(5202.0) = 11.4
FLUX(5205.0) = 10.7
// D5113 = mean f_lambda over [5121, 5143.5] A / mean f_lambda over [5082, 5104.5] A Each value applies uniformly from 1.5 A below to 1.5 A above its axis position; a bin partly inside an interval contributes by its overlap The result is 1.01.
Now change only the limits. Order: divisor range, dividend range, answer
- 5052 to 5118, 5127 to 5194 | 1.05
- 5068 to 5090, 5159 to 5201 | 1.09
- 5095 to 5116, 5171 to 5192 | 1.07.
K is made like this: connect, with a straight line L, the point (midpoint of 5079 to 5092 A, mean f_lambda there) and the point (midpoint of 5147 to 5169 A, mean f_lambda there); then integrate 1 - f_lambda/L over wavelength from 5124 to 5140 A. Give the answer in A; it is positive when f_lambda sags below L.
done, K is 1.3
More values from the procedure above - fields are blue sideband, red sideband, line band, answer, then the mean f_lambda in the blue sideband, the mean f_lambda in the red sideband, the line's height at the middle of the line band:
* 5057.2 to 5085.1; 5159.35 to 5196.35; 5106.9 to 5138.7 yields 0.15 A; 12.3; 13.3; 12.8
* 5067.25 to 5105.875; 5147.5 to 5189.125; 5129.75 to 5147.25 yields 0.60 A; 12.4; 13.8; 13.3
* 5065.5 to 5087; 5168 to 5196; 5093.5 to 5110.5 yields -0.59 A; 12.2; 13.3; 12.4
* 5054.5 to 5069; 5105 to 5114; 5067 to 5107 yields 1.63 A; 13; 13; 13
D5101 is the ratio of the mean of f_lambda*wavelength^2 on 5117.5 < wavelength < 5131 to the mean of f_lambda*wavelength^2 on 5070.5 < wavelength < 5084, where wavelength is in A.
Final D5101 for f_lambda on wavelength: 1.07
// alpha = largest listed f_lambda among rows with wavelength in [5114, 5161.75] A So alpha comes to 15.2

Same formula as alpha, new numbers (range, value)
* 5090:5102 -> 12.4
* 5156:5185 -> 14.9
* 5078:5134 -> 14.7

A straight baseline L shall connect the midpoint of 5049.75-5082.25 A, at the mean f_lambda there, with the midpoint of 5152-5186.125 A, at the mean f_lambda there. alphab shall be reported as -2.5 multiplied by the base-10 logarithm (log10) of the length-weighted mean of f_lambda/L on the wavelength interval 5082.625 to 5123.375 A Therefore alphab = 0.015 mag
